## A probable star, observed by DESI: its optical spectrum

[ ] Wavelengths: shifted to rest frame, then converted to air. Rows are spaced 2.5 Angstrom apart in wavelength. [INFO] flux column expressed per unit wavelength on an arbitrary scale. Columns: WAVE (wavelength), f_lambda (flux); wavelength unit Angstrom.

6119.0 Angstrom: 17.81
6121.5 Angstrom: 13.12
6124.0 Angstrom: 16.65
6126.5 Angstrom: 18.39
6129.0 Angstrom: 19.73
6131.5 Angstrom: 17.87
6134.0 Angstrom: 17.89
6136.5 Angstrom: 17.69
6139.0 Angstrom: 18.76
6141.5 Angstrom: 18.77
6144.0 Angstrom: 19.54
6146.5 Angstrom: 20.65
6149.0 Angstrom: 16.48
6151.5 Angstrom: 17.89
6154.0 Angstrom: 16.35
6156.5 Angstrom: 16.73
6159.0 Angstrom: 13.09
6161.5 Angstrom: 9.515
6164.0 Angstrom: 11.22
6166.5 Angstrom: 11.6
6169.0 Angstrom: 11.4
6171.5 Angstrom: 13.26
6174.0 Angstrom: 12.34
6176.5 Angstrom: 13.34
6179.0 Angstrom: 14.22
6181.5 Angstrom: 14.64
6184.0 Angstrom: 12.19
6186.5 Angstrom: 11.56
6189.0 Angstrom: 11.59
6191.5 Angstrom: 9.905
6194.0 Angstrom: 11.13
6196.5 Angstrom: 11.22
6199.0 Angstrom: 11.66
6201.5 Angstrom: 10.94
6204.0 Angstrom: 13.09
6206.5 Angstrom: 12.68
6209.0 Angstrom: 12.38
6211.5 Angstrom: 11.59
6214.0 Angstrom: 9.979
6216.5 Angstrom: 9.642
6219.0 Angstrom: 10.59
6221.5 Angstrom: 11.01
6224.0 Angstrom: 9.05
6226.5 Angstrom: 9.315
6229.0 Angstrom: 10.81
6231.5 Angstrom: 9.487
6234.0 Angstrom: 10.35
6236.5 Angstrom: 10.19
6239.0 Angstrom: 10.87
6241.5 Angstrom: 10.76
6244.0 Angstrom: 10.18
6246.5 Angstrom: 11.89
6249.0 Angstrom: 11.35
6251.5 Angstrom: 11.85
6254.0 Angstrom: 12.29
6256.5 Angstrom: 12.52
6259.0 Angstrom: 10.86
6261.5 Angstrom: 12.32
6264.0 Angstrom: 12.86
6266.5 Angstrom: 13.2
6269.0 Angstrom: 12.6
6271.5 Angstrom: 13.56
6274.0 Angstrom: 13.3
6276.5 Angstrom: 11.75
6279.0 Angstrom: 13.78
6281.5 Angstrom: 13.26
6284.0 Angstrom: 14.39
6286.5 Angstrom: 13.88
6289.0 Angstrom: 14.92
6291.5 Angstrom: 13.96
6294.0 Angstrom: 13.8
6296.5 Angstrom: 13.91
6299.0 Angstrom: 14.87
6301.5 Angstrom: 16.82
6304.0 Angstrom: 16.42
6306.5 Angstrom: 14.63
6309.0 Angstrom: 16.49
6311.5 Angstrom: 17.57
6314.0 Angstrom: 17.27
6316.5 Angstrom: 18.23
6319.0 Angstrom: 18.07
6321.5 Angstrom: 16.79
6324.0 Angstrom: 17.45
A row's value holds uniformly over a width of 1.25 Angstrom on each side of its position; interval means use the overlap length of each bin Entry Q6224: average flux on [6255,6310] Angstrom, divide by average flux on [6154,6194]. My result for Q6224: 1.10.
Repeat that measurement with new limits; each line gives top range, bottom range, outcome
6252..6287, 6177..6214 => 1.07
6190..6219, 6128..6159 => 0.63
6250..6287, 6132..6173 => 0.82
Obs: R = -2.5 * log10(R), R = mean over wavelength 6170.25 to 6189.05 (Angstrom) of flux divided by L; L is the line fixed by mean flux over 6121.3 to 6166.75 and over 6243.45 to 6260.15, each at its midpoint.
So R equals 0.15 mag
